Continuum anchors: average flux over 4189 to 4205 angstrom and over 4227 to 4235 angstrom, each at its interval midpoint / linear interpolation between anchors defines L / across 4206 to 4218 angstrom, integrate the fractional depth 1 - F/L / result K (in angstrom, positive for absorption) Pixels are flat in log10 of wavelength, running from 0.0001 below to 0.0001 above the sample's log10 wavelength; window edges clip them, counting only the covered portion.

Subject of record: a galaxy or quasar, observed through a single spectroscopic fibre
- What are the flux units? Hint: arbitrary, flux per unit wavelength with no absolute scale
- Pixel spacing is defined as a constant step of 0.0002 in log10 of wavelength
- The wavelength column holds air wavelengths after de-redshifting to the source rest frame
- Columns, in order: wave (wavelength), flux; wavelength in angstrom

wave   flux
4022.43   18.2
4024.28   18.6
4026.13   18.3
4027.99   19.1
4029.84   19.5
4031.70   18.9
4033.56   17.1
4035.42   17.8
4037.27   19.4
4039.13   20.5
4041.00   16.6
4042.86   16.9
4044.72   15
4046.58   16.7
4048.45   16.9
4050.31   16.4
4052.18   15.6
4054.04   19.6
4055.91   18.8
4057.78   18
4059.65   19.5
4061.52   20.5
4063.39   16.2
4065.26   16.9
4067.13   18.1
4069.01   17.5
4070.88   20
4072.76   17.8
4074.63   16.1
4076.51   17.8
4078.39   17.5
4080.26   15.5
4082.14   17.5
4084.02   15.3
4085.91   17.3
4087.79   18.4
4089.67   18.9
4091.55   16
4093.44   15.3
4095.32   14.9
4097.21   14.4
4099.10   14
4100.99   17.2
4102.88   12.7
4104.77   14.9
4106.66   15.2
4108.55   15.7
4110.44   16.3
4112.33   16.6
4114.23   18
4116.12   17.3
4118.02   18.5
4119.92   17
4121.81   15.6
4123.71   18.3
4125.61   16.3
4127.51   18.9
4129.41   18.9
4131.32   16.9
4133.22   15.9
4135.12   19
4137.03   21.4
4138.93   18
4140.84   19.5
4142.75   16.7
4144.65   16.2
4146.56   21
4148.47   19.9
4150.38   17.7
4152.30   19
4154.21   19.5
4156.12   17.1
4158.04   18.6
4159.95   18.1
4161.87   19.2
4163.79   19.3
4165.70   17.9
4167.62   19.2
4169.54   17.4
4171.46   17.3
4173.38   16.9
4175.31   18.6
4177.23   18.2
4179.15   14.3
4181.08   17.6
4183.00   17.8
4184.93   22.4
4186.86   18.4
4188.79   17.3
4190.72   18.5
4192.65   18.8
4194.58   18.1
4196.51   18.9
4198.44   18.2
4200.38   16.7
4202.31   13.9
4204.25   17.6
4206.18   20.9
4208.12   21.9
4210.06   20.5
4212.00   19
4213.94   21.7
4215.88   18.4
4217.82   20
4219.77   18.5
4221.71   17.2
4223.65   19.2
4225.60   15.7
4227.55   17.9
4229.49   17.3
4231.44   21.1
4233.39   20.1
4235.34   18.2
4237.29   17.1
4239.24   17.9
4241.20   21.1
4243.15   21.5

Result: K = -1.4 angstrom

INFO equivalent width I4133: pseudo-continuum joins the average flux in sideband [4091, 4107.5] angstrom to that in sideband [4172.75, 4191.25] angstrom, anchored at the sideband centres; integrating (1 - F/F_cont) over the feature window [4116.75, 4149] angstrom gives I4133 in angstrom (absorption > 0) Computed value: -3.8 angstrom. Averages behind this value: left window 14.9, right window 18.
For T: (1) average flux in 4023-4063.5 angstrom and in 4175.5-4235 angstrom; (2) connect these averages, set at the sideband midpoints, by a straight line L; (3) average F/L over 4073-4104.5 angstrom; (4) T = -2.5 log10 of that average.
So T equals 0.13 mag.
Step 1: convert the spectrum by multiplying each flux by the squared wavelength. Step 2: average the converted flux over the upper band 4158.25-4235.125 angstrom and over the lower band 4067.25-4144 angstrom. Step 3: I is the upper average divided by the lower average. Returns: 1.14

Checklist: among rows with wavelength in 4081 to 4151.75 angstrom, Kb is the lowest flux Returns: 12.7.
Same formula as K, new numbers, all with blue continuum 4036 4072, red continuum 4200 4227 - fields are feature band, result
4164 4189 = 0.66 angstrom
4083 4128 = 4.39 angstrom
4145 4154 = -0.41 angstrom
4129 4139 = -0.05 angstrom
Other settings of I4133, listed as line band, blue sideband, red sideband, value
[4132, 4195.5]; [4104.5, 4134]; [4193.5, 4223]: -1.7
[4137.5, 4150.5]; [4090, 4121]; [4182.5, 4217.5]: -1.1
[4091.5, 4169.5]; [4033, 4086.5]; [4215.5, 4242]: 2.5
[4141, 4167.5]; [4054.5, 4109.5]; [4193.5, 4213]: -1.0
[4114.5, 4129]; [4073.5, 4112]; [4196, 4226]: -0.7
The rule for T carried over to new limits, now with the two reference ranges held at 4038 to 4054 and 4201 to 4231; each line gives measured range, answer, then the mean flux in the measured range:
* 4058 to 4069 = -0.06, 18.2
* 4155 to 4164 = -0.02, 18.4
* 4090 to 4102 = 0.13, 15.5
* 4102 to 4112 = 0.17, 15.1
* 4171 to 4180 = 0.07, 17.1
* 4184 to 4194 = -0.04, 19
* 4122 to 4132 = 0.01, 17.7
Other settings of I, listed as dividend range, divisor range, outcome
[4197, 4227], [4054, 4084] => 1.12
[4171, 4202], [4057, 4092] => 1.07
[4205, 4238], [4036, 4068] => 1.17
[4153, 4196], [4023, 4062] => 1.08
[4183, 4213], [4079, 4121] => 1.21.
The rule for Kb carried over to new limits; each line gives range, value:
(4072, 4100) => 14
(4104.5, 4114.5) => 14.9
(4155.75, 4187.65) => 14.3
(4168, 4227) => 13.9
